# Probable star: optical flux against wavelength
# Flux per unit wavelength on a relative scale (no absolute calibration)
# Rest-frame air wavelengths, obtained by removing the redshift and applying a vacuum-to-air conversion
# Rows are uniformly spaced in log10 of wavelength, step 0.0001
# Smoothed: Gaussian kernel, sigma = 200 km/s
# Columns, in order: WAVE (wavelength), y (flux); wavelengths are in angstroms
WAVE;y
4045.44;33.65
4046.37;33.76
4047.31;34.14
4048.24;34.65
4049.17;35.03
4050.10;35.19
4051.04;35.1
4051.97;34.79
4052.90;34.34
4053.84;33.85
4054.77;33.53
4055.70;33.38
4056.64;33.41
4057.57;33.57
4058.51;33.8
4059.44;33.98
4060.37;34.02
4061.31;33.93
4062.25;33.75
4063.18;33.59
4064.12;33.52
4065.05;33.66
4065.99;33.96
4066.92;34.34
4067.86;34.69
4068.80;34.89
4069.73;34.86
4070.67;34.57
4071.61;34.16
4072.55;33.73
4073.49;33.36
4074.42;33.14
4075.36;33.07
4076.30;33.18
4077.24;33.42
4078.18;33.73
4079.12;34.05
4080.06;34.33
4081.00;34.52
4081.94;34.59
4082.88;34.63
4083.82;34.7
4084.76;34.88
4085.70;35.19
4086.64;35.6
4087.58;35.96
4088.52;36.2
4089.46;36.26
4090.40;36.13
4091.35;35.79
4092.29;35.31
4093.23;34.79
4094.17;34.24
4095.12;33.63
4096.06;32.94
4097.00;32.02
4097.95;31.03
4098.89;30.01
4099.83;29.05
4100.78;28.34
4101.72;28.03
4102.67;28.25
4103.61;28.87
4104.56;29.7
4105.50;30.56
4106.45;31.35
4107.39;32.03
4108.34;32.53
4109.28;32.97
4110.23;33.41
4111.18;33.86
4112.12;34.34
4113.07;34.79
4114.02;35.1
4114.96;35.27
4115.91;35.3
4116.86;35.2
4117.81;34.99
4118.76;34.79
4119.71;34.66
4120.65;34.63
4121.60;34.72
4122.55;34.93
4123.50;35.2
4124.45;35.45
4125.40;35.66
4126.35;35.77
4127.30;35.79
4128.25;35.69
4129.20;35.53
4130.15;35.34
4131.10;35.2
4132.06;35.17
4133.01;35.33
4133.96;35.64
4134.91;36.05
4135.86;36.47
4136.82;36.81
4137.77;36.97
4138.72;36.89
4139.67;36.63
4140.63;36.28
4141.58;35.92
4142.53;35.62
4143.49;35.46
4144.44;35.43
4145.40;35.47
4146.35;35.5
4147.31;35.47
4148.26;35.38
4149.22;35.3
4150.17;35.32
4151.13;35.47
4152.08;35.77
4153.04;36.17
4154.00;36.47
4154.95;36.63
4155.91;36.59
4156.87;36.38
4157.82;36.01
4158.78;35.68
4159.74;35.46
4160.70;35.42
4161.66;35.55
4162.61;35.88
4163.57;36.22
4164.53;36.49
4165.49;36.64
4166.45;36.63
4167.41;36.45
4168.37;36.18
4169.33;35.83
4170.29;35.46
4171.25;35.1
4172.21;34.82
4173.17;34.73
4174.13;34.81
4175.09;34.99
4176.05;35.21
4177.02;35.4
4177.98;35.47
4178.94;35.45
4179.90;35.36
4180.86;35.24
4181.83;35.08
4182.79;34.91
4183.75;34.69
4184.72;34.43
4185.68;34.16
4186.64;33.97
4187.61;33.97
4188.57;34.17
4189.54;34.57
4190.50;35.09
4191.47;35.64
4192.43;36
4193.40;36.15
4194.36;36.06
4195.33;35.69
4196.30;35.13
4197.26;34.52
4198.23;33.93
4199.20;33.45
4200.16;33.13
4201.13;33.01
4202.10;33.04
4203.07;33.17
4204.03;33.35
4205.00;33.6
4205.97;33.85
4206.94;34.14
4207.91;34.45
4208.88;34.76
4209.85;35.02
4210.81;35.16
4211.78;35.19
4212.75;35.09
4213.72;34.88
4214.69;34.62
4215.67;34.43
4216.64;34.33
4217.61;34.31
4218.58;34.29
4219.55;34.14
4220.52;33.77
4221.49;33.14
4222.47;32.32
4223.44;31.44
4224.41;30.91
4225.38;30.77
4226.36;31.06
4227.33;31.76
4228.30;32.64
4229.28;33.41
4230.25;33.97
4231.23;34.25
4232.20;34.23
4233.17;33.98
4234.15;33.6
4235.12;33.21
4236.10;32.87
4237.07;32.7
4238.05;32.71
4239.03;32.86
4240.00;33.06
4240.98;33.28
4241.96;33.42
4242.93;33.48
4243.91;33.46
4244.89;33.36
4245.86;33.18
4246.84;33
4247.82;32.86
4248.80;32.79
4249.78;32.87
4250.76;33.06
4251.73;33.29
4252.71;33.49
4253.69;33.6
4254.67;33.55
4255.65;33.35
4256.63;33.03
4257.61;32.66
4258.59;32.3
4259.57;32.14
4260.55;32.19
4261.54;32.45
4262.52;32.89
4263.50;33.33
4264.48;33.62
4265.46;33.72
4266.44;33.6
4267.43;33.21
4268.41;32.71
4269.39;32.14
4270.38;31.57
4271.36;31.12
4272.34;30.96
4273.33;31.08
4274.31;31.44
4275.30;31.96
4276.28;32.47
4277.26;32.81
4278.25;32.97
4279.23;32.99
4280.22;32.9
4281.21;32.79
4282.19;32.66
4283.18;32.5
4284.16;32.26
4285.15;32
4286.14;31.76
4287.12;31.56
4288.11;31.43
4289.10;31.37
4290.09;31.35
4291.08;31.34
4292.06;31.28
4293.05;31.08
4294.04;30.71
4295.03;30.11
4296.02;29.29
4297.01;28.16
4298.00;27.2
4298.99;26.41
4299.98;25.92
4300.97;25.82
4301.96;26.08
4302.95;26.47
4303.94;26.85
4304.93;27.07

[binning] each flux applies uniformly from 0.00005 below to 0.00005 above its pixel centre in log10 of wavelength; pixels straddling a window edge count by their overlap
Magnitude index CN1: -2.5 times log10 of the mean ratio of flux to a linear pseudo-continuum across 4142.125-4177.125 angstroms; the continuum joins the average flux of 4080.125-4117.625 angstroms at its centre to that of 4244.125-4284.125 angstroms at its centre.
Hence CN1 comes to -0.08 mag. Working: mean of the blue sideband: 33.3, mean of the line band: 35.7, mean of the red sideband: 32.7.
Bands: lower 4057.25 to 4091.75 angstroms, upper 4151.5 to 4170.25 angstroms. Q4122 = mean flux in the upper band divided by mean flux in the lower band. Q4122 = 1.05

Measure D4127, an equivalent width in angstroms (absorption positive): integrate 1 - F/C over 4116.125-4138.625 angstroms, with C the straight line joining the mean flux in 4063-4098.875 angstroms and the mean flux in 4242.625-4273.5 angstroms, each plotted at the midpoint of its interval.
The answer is -1.1 angstroms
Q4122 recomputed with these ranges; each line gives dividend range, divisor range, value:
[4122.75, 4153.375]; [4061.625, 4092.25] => 1.04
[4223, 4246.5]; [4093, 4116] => 1.03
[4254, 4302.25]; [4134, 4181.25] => 0.88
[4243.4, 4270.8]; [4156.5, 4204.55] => 0.94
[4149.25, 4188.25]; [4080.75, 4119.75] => 1.06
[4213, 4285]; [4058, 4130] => 0.97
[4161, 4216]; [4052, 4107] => 1.04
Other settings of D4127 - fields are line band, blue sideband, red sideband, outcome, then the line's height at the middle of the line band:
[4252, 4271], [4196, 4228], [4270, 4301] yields -0.6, 31.9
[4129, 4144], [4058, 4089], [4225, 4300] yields -1.1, 33.6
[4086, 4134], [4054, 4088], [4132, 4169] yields 1.7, 35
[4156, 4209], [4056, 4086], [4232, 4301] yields -3.3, 33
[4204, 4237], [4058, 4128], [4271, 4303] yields -2.0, 31.7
